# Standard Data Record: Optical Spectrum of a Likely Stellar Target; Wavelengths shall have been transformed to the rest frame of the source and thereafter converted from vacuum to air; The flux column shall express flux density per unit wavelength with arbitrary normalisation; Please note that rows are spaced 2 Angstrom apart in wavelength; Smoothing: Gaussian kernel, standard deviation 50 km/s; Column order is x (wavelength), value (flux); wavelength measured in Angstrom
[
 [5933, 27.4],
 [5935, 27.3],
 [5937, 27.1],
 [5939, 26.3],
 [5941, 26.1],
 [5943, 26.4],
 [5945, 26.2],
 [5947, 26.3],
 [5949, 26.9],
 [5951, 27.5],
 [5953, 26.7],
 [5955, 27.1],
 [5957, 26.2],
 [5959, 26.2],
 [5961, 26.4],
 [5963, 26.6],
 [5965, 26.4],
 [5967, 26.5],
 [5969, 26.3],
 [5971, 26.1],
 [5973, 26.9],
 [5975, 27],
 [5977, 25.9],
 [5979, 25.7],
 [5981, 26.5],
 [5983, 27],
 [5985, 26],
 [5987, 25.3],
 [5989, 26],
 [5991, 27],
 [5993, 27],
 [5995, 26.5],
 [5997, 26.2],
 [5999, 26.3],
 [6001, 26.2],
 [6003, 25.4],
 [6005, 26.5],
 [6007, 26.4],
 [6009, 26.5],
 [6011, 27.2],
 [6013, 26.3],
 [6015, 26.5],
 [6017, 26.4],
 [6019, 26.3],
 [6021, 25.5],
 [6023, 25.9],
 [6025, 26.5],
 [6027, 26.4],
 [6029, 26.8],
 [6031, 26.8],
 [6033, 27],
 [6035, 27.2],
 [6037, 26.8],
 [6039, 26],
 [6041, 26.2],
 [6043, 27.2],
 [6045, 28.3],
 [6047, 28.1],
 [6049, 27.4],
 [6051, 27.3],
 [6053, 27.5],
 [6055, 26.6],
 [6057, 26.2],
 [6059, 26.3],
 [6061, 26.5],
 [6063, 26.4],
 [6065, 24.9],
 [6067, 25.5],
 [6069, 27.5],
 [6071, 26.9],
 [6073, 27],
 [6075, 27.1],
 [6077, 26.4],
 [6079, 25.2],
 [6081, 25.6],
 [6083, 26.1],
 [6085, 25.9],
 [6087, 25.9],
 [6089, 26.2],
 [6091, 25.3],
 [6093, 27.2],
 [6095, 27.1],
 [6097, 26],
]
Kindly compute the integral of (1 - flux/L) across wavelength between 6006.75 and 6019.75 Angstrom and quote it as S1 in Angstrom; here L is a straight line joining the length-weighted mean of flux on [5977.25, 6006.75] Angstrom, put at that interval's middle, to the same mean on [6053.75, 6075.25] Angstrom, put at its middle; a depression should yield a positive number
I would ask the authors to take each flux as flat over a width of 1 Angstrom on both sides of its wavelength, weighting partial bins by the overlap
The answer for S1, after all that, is -0.1 Angstrom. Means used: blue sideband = 26.3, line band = 26.5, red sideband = 26.4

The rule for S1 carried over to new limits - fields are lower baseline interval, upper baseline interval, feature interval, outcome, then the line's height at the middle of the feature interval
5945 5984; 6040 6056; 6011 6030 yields 0.51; 27.1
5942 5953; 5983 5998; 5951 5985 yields 0.03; 26.5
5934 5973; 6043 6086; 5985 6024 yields 0.46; 26.6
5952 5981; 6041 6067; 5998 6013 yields 0.14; 26.6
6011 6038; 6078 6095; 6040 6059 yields -0.61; 26.3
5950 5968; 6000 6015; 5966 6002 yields 0.18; 26.5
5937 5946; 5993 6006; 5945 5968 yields -0.25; 26.3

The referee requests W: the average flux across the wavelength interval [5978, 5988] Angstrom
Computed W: 26.1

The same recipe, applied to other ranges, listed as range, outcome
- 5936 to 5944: 26.5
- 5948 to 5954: 27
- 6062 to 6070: 26.1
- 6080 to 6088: 25.9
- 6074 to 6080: 26.2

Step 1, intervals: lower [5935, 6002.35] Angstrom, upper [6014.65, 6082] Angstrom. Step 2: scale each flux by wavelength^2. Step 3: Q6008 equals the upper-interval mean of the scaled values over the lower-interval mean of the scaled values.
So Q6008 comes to 1.0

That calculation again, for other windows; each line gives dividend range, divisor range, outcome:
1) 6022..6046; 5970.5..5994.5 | 1.03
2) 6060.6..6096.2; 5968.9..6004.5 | 1.03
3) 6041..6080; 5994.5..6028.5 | 1.03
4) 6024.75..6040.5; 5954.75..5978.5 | 1.03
